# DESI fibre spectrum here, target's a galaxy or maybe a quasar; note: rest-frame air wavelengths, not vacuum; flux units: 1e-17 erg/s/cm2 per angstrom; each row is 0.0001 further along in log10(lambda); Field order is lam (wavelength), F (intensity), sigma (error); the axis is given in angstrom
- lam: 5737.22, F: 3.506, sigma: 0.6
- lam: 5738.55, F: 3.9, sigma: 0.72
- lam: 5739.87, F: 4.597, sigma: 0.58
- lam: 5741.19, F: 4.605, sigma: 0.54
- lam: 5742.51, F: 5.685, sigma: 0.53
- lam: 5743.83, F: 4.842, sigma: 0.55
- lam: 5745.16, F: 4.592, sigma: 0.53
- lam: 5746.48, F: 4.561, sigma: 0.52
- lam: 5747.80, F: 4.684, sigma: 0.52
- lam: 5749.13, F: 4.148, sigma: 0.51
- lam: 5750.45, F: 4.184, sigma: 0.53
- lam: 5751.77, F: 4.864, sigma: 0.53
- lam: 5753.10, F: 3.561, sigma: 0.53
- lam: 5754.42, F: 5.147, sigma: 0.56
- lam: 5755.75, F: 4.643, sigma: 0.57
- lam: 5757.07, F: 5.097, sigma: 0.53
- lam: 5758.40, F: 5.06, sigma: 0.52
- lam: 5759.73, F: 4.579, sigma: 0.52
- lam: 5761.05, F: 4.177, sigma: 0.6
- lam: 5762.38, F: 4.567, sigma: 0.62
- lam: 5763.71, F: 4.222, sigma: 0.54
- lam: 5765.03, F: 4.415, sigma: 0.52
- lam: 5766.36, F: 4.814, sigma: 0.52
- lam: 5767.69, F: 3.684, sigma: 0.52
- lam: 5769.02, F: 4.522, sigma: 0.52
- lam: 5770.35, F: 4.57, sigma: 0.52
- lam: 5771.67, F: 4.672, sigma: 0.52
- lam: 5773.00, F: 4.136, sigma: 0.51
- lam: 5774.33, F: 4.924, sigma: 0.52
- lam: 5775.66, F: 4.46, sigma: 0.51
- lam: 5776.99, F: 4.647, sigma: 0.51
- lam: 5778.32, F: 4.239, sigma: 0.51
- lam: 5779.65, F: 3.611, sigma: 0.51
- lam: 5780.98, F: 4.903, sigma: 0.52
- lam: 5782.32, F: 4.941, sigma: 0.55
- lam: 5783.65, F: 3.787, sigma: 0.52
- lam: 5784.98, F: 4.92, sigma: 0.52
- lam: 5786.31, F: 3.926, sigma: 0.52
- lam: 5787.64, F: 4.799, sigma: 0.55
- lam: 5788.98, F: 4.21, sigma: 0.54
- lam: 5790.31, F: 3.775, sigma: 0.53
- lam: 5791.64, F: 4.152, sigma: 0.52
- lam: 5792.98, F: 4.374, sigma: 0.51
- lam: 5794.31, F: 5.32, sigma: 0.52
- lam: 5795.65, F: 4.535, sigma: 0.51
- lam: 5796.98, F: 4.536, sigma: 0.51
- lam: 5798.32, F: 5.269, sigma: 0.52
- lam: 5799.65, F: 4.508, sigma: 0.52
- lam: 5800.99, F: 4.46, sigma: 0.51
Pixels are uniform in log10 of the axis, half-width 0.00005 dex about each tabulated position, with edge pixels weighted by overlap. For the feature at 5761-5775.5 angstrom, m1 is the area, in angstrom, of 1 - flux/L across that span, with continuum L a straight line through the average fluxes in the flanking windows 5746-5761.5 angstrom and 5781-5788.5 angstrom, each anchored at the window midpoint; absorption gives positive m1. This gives 0.3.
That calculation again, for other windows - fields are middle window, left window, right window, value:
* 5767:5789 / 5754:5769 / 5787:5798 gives 0.5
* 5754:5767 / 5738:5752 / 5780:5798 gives -0.3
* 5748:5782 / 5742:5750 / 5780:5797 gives 0.9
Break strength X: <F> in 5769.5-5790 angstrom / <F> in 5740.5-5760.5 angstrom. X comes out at 0.9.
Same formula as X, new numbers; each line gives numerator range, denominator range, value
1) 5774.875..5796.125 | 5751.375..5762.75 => 0.95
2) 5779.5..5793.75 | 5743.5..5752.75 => 0.96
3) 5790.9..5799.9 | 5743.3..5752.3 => 1.03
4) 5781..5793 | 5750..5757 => 0.96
